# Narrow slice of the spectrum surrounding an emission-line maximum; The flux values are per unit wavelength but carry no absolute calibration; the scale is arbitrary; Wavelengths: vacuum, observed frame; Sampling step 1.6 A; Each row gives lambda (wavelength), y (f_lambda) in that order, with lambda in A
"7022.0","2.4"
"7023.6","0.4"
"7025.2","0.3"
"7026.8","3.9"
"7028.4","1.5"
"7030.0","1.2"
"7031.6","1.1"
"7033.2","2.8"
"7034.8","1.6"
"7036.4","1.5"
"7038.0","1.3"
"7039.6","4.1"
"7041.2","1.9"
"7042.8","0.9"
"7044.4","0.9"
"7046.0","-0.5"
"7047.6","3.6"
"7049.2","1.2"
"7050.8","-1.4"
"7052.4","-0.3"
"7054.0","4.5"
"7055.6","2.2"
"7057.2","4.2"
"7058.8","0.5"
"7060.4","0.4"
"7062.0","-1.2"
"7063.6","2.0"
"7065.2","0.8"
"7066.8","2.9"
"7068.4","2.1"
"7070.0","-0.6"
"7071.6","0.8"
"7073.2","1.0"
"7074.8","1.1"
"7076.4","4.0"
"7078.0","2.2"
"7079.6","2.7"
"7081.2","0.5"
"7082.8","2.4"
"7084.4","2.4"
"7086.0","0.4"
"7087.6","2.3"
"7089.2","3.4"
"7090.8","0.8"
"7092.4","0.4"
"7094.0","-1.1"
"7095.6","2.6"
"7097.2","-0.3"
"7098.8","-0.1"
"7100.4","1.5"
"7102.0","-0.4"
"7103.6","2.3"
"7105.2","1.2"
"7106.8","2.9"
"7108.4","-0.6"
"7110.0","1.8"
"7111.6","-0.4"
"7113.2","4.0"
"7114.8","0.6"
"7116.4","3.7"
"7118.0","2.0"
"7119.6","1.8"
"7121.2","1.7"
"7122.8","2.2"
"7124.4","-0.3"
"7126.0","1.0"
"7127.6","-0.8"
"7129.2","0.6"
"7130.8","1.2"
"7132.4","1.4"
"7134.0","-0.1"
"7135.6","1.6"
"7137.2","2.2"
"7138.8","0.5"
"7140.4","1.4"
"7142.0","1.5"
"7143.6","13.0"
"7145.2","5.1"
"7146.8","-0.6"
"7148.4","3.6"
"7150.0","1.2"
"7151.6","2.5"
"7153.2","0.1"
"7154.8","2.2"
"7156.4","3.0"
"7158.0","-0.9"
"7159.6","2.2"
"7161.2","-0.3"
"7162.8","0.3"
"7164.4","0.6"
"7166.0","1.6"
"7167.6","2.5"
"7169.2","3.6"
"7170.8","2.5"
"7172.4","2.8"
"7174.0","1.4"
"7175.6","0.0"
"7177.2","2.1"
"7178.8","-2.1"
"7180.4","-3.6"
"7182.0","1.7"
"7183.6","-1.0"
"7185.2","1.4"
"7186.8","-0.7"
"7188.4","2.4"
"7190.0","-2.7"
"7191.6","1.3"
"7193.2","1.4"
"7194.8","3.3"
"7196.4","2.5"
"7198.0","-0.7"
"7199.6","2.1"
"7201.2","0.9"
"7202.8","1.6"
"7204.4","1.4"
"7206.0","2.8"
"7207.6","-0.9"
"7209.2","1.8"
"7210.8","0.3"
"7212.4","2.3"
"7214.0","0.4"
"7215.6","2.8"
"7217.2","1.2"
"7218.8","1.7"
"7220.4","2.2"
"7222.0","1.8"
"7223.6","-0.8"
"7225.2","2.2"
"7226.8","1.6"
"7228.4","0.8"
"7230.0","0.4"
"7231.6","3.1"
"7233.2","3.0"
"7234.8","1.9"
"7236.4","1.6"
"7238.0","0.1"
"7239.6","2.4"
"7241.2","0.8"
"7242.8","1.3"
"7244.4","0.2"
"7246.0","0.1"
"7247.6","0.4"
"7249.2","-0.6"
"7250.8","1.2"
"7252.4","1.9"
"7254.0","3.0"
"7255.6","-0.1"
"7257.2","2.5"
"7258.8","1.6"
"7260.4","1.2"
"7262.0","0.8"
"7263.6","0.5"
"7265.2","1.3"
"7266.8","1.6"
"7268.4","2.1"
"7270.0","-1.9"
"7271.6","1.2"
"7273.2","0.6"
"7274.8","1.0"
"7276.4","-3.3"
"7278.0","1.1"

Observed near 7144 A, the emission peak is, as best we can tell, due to [O III] 5007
